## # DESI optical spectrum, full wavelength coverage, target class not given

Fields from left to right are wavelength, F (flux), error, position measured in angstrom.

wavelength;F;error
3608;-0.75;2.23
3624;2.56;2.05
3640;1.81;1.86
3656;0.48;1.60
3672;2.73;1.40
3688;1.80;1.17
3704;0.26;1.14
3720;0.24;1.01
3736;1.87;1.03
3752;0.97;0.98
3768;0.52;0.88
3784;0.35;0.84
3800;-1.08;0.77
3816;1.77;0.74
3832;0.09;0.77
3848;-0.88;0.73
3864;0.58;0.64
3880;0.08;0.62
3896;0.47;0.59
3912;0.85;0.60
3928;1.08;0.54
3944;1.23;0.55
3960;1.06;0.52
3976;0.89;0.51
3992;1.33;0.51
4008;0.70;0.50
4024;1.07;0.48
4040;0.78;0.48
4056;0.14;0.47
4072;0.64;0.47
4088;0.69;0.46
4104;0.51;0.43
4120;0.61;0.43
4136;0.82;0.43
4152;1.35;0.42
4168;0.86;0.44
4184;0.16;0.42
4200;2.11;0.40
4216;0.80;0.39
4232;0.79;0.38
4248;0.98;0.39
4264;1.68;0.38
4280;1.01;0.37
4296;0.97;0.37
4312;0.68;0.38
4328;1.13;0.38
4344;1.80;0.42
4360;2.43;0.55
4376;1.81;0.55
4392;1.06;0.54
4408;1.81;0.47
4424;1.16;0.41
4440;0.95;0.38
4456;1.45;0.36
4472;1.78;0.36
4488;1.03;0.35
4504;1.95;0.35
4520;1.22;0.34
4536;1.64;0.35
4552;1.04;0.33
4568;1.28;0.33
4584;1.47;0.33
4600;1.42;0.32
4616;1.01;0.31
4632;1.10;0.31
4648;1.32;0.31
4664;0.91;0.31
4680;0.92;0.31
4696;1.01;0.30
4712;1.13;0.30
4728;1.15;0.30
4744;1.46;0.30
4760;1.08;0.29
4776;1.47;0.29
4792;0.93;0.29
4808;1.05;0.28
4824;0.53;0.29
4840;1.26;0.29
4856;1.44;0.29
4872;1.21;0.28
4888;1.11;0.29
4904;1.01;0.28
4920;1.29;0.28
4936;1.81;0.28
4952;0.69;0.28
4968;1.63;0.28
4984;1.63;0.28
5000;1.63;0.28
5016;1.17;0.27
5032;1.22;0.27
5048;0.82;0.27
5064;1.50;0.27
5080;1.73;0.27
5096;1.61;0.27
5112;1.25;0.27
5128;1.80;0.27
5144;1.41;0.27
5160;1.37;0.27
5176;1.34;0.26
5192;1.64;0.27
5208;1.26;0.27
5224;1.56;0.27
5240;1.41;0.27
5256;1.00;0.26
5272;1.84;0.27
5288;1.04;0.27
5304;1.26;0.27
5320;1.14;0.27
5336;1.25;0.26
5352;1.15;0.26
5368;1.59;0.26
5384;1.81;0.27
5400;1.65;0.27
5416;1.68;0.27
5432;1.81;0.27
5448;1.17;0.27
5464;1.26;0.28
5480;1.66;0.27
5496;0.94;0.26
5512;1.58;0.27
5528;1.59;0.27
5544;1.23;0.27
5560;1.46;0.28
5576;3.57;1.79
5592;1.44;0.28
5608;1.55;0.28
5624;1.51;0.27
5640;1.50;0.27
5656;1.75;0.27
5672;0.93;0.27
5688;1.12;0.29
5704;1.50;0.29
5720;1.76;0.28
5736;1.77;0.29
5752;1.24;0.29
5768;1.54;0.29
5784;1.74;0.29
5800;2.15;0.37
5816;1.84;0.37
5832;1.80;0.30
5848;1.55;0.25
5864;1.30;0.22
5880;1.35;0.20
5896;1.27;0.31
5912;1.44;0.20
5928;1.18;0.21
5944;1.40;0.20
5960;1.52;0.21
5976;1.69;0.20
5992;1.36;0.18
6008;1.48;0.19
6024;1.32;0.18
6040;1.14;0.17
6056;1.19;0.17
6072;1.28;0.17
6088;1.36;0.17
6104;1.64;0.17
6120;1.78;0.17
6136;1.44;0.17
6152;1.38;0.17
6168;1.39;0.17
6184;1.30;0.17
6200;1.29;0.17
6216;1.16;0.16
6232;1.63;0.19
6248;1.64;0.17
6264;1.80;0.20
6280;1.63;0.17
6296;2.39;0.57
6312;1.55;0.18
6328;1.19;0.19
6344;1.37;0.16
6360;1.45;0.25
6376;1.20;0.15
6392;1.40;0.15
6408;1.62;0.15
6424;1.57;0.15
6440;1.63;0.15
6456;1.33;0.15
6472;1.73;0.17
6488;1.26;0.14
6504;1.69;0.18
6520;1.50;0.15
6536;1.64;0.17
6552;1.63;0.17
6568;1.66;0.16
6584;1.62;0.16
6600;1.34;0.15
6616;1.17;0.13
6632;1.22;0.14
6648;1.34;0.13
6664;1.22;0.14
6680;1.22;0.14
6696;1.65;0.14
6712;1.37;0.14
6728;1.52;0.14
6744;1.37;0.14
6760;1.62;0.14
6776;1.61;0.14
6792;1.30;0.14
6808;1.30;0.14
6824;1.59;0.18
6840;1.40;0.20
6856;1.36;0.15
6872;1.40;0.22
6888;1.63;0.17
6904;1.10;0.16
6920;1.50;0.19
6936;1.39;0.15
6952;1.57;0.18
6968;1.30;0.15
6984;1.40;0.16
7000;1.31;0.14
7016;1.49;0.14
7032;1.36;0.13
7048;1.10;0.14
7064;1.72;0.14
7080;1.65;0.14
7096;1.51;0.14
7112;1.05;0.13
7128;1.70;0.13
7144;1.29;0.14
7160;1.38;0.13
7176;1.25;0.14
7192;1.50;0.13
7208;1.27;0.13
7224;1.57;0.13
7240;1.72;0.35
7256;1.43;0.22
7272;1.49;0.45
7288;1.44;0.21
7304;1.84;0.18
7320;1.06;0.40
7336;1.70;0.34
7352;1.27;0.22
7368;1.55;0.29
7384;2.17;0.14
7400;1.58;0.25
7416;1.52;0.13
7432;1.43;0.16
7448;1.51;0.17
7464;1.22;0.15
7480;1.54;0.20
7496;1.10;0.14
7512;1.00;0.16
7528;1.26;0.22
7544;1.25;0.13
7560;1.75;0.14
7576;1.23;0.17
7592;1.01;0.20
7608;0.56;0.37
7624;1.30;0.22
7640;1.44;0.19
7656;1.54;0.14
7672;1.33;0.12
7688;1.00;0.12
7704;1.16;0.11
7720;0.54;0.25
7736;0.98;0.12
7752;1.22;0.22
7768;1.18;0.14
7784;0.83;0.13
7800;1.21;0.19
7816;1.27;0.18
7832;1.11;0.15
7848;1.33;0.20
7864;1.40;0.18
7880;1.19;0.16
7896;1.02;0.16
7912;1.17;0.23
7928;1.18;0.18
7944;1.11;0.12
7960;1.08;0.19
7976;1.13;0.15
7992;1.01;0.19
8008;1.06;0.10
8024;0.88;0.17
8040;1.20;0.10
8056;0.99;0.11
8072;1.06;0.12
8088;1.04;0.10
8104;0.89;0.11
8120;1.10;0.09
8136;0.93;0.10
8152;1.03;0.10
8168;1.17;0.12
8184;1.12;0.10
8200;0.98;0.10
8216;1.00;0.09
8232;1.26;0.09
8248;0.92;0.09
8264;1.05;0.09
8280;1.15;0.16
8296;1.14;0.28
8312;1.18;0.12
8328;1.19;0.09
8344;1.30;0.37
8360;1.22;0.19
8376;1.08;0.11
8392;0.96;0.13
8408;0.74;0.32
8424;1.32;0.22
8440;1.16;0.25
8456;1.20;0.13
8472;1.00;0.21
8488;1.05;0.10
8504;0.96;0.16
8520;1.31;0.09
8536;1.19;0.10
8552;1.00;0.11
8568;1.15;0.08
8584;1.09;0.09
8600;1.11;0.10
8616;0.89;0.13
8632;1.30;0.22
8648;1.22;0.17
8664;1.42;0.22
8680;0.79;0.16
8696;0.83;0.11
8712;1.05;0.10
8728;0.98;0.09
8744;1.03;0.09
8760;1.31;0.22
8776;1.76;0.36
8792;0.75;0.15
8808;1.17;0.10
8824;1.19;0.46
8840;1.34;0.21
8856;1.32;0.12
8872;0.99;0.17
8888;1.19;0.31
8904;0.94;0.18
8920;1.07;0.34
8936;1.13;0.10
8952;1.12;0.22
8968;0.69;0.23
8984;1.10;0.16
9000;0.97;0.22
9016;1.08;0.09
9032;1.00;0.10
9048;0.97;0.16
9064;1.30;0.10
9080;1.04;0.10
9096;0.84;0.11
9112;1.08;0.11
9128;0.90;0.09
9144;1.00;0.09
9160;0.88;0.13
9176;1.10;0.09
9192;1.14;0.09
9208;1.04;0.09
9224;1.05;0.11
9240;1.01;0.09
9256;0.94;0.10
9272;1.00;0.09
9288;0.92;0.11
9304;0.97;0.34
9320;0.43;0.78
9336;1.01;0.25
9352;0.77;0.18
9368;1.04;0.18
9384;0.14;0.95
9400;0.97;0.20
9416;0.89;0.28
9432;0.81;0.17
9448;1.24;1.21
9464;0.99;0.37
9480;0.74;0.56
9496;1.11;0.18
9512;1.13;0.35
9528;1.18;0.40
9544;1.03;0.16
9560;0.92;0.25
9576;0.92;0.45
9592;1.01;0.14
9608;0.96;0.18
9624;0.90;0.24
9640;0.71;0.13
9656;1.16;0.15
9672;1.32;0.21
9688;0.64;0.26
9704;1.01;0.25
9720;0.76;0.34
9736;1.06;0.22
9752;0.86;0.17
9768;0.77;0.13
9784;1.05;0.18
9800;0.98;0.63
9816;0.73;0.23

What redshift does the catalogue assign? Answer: 0.125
